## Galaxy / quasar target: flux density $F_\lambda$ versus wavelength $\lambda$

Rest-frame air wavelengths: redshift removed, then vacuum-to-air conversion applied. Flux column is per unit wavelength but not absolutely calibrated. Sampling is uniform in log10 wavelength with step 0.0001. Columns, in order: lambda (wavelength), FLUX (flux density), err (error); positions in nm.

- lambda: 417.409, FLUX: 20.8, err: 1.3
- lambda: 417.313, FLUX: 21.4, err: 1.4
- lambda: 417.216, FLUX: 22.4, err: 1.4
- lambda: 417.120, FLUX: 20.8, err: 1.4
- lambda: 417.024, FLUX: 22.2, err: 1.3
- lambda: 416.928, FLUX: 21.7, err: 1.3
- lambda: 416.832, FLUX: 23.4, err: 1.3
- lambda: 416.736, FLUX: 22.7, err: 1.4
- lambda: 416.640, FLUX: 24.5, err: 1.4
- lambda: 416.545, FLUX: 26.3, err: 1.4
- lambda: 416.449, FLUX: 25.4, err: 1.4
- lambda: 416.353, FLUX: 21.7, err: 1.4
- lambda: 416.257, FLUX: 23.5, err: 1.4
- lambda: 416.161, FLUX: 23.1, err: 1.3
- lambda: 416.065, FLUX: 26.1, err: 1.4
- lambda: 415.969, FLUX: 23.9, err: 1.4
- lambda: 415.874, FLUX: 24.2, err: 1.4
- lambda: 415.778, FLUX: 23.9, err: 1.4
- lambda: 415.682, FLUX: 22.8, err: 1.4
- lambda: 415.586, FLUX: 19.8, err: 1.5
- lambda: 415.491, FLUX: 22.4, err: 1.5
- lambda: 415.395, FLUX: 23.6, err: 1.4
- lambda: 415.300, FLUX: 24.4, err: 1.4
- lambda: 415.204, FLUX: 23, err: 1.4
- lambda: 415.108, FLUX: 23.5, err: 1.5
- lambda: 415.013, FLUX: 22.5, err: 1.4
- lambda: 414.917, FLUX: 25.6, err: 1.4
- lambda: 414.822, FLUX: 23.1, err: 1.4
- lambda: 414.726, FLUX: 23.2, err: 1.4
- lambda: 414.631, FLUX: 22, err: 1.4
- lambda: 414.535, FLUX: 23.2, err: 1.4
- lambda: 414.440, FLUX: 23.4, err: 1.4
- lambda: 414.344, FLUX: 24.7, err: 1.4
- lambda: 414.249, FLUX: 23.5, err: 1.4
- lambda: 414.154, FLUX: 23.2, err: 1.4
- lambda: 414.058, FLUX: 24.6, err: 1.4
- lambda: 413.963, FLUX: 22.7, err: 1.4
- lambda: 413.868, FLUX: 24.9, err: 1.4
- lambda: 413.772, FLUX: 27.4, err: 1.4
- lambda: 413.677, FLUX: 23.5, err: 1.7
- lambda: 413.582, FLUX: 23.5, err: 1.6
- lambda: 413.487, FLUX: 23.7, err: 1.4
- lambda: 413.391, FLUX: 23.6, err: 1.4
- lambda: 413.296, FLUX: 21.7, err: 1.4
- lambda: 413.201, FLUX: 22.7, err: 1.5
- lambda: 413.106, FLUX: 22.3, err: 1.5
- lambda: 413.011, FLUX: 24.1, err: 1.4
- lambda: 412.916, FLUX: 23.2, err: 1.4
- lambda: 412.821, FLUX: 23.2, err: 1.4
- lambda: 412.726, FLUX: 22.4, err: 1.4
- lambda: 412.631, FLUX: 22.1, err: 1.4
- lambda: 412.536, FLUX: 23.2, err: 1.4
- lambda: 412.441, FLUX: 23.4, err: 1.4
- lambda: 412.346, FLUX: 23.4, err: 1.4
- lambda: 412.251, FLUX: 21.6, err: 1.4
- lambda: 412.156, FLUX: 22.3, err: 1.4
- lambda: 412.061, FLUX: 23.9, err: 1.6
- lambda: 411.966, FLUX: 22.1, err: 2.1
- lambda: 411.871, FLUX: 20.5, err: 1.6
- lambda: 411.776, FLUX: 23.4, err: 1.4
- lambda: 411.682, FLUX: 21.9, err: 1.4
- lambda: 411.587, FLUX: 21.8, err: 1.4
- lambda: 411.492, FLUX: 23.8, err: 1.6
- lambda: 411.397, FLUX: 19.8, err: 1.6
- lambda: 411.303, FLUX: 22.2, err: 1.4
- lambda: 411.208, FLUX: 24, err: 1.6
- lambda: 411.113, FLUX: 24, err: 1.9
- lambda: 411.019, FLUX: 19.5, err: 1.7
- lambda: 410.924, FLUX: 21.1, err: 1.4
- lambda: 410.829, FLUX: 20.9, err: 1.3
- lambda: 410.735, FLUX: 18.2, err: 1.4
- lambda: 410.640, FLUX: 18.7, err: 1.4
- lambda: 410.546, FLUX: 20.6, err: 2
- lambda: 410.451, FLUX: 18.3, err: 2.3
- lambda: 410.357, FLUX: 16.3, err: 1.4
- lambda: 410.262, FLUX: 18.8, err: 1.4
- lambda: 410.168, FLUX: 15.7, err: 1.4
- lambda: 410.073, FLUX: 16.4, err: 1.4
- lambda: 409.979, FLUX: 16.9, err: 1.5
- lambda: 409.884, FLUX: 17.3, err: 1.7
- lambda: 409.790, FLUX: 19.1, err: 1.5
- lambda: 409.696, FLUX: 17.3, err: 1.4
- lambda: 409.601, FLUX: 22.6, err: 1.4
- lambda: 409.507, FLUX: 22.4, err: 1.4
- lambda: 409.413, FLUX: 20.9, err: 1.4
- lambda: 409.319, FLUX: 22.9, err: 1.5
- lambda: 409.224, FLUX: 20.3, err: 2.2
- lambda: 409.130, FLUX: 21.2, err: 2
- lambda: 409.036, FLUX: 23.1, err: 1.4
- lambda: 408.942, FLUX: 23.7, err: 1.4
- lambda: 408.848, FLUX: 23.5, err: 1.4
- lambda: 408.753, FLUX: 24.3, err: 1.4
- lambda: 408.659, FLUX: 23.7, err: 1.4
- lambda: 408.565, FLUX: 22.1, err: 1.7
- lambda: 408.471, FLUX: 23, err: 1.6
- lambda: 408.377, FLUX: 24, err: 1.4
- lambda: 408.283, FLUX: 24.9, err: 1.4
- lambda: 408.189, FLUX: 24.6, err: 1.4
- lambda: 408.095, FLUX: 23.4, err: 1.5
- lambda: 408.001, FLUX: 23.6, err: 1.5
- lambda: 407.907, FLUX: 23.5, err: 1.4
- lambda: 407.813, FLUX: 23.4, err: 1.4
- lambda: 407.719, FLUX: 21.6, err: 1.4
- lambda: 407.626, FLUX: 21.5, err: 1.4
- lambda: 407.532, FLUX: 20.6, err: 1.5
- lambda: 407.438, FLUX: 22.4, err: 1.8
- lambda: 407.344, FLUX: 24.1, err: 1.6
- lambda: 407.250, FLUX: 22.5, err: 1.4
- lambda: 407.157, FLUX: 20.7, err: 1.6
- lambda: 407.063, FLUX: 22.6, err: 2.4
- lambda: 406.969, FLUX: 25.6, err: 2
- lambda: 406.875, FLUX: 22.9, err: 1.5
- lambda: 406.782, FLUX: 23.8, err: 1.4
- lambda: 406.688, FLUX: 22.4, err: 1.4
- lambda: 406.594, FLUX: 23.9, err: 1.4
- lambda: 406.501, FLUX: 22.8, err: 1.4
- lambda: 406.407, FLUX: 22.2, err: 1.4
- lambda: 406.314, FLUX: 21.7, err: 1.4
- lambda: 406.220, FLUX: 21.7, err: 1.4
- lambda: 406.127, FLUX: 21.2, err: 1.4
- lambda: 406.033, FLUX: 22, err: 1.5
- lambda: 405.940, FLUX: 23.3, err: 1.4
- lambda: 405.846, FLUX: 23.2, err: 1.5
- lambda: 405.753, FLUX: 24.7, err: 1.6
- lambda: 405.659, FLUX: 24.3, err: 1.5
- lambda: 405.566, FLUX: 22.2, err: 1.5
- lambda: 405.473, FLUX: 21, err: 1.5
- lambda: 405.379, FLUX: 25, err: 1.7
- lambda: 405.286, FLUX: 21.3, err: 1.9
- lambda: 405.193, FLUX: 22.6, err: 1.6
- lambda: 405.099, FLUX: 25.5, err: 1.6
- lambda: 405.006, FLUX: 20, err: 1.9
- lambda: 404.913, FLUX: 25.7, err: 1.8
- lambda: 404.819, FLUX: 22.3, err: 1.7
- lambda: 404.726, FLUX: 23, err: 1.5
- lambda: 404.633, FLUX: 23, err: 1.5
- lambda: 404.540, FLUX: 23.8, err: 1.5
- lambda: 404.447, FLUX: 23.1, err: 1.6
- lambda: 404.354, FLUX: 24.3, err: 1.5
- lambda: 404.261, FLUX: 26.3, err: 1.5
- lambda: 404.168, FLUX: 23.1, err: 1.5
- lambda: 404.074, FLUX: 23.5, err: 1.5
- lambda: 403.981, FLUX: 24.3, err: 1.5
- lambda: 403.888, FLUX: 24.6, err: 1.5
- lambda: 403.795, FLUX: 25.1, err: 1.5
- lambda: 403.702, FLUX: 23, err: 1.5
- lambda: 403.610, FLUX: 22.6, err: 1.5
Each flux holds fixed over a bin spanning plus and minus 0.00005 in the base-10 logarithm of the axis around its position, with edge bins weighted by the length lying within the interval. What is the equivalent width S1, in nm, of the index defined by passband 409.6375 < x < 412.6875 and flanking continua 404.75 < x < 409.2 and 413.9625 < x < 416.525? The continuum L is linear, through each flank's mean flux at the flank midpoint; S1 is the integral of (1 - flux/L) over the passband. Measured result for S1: 0.35 nm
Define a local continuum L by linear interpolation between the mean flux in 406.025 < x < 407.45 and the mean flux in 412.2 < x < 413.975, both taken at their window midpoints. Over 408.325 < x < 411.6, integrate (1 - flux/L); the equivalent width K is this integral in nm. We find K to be 0.31 nm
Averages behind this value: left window 22.7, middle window 20.8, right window 23.3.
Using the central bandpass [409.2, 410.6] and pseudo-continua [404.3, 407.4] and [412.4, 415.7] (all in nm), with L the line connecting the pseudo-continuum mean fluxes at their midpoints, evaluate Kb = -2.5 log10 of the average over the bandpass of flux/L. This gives 0.213 mag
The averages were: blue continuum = 23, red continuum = 23.3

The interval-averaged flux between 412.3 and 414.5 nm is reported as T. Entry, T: 23.5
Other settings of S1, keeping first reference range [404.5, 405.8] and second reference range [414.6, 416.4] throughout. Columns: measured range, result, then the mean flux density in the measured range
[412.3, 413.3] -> 0.014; 22.9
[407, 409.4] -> 0.038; 22.8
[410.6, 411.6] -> 0.085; 21.3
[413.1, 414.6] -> -0.026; 23.7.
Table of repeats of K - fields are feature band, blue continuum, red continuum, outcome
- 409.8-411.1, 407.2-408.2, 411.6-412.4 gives 0.23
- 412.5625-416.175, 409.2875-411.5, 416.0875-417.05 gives -0.20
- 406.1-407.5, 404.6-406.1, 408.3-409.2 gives 0.02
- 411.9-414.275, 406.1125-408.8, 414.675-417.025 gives 0.00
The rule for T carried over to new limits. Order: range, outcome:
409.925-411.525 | 19.7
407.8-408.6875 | 23.6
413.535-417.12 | 23.6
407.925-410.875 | 20.9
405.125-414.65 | 22.3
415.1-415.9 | 23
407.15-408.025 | 22.5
